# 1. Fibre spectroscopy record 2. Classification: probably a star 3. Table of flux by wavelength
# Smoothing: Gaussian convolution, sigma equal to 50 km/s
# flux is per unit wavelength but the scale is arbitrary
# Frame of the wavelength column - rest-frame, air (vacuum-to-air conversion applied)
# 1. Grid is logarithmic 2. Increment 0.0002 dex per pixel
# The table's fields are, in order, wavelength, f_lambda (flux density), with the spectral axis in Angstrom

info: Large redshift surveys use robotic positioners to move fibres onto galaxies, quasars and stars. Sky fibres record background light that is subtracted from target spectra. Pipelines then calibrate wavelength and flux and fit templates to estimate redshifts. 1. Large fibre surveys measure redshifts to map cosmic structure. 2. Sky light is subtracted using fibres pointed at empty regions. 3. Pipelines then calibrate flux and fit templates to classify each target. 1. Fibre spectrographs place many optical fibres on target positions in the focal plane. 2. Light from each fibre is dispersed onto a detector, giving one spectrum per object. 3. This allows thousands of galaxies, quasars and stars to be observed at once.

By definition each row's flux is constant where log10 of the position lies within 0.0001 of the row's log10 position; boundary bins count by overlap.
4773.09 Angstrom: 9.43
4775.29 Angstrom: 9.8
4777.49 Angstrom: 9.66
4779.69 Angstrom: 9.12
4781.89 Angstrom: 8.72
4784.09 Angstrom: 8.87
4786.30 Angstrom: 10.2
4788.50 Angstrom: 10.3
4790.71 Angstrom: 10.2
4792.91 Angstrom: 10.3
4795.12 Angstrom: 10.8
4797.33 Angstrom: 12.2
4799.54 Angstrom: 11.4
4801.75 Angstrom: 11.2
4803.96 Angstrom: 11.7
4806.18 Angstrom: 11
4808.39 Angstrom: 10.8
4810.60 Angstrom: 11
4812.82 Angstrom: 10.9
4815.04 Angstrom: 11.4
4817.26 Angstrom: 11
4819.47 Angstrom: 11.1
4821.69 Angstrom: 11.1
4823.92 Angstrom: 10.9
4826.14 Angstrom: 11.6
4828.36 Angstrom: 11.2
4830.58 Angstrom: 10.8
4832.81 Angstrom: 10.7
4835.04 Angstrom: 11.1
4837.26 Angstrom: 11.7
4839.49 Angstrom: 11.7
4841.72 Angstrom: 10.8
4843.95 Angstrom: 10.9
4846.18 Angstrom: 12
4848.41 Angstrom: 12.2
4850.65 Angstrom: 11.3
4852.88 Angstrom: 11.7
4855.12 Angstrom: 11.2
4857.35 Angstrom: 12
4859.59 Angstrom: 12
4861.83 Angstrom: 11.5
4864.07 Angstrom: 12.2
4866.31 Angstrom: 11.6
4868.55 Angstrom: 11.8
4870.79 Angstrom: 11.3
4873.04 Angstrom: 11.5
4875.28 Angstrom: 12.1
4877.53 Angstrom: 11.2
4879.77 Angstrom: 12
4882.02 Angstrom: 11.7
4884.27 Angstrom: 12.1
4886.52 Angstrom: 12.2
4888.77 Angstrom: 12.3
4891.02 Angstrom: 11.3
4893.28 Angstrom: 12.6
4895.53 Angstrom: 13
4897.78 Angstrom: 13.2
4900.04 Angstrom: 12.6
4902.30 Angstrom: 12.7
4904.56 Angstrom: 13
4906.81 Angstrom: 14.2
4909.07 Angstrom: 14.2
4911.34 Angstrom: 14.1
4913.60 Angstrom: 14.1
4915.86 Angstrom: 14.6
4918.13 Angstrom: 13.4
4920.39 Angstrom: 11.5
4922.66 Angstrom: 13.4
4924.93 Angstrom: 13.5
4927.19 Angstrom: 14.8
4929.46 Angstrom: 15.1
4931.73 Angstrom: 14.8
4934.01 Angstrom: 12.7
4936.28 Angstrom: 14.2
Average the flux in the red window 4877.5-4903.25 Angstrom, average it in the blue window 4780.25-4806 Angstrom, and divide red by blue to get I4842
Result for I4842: 1.2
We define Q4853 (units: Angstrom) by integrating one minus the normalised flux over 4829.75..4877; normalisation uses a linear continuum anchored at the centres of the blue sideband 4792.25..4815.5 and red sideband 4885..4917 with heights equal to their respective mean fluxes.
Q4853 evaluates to 2.48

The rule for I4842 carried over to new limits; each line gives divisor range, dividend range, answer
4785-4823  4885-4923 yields 1.19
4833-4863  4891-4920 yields 1.16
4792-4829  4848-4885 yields 1.05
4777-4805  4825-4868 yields 1.11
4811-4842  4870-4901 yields 1.08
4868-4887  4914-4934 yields 1.18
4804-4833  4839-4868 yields 1.05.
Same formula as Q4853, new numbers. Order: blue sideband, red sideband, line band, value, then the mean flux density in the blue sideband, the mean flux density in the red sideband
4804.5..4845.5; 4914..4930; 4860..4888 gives 1.5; 11.1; 13.7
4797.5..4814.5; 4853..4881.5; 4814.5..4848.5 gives 0.5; 11.2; 11.7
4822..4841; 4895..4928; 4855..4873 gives 0.6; 11.2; 13.5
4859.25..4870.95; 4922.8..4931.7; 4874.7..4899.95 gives 1.0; 11.8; 14.4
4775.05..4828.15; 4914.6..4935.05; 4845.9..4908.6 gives 2.3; 10.7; 13.8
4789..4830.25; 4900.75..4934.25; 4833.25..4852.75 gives 0.8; 11.1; 13.8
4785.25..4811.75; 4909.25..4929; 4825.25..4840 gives 0.6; 10.9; 13.7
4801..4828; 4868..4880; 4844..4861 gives -0.4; 11.1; 11.6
